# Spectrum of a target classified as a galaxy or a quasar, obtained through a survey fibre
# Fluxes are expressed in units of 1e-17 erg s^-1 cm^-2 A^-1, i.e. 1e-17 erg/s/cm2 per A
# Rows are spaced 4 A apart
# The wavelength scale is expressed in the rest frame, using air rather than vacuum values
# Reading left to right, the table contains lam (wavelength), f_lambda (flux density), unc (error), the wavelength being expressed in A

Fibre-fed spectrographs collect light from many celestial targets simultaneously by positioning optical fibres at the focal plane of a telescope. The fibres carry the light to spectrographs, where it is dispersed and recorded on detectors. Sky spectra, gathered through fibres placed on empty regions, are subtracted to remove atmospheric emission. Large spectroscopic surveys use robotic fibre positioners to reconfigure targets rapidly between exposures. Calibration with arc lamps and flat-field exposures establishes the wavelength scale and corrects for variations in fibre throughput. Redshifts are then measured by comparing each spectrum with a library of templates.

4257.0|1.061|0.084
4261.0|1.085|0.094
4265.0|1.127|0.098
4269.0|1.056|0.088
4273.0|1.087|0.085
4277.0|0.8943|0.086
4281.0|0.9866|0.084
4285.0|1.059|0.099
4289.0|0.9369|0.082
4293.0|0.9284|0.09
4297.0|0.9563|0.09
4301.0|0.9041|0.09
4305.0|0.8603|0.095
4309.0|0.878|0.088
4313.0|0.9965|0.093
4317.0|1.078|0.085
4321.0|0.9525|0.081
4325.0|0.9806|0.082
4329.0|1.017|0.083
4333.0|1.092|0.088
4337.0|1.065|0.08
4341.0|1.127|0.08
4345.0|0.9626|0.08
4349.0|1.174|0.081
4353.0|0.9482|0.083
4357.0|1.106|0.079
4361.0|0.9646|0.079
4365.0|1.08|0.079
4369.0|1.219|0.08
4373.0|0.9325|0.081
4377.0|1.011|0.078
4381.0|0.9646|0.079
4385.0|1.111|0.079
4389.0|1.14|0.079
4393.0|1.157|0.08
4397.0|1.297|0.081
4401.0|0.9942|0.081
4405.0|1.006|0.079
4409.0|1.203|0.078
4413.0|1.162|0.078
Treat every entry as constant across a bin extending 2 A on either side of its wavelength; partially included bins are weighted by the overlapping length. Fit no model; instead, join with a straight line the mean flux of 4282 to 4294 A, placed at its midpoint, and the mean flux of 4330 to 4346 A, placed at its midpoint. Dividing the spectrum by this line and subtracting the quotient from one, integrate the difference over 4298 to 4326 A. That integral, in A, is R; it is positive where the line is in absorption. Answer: 1.97 A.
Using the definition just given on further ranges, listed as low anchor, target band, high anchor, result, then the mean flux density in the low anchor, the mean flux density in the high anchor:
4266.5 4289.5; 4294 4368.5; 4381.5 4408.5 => 3.3 A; 1.01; 1.11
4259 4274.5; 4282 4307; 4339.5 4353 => 3.2 A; 1.09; 1.07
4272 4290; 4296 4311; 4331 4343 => 2.0 A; 0.991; 1.09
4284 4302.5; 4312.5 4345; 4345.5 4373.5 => -0.8 A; 0.953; 1.06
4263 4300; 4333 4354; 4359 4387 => -0.7 A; 1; 1.04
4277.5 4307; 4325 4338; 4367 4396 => -0.5 A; 0.945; 1.08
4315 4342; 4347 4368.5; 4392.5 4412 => 0.2 A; 1.04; 1.13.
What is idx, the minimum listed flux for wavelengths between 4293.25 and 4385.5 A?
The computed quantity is 0.8603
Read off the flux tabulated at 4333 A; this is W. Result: 1.092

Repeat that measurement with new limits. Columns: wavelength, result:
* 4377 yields 1.011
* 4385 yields 1.111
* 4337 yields 1.065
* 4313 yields 0.9965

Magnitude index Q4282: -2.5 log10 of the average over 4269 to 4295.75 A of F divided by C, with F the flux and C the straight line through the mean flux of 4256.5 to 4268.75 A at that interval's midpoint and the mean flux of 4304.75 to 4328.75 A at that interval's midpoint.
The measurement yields 0.06 mag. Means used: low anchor 1.09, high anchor 0.969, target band 0.987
